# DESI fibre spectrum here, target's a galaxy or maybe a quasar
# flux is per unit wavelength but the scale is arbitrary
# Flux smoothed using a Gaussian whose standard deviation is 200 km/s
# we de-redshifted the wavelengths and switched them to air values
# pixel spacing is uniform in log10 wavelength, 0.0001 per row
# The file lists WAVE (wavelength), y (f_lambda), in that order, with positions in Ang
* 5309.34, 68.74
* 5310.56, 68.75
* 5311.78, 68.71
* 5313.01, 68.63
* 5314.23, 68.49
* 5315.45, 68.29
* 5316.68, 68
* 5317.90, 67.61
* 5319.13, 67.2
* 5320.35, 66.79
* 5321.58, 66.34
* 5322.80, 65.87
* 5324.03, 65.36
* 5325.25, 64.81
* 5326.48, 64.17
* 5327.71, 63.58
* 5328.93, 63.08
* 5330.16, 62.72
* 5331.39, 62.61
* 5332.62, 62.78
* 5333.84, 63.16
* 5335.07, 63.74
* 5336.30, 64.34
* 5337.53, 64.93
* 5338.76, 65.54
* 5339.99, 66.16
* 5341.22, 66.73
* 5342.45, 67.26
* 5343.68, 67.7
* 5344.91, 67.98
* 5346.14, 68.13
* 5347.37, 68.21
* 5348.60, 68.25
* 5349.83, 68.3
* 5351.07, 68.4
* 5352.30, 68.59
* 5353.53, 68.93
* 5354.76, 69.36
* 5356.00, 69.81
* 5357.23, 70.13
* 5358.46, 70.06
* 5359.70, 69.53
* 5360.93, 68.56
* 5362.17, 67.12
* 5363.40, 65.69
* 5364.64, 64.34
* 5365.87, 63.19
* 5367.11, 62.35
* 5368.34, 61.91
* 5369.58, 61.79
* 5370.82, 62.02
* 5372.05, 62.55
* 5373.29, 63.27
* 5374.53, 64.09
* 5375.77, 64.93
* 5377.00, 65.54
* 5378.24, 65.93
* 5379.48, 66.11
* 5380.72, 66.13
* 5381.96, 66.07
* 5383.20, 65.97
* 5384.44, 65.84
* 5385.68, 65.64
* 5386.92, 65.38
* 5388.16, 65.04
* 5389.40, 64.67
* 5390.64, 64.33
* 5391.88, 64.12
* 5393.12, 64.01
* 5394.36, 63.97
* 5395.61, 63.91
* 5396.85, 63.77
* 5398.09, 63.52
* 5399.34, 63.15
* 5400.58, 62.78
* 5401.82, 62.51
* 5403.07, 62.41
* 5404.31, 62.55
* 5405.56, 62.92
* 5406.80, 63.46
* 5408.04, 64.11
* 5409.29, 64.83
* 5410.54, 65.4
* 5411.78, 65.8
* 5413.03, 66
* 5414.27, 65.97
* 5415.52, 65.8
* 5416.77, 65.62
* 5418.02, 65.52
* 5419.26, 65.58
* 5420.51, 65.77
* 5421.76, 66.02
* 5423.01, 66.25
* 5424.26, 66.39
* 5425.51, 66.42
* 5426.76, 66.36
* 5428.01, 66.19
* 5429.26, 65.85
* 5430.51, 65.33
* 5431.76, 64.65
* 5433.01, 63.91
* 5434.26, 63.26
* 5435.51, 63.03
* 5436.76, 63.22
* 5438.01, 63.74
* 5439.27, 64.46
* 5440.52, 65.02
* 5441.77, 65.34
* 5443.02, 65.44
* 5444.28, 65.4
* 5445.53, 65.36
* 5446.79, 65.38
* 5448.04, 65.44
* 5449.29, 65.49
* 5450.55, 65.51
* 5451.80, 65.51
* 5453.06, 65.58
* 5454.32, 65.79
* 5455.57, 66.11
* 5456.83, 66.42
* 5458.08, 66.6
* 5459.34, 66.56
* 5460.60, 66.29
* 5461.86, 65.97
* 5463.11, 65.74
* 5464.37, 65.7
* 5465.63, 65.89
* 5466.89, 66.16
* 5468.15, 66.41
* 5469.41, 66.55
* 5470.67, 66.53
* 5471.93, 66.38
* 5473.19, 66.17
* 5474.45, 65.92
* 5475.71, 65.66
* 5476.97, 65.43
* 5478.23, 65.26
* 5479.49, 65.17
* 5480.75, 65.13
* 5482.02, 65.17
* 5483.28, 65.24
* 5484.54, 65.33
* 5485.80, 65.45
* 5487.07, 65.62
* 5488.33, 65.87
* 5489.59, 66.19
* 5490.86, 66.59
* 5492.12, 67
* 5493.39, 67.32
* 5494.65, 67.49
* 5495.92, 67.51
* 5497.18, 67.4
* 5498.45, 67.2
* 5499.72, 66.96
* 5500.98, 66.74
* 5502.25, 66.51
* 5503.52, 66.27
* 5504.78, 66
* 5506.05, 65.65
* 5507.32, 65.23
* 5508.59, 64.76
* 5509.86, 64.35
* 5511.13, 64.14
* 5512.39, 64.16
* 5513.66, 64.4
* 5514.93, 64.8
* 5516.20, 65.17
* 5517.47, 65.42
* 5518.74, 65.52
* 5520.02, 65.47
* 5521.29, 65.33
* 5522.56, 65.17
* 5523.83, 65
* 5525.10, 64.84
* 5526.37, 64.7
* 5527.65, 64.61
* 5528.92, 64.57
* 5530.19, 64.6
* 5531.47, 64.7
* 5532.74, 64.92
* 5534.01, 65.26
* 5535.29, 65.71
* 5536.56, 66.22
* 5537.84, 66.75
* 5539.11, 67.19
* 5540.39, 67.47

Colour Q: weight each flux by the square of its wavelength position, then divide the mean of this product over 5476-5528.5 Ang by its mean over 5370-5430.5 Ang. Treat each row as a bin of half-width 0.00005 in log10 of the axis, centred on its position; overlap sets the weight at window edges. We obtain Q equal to 1.1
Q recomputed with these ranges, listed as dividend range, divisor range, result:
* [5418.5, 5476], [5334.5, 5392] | 1.02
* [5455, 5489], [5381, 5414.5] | 1.05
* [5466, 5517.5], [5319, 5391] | 1.05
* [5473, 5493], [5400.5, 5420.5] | 1.05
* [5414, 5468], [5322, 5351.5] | 1.04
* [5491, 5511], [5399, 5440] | 1.06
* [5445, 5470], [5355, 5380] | 1.04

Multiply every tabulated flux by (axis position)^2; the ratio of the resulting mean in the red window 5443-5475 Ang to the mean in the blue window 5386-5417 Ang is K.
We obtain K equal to 1.0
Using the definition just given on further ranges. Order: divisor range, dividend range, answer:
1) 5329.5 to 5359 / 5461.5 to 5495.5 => 1.04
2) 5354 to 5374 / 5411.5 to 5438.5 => 1.02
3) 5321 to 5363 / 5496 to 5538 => 1.05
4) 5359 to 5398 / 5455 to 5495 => 1.06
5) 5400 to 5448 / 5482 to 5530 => 1.04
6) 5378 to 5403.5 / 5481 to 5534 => 1.06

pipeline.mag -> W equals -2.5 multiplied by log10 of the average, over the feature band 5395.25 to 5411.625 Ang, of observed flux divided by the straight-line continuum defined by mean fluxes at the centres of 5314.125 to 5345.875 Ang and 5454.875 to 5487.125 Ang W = 0.036 mag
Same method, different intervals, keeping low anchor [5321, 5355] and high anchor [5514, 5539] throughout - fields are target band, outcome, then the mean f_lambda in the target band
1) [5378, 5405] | 0.02 mag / 64.4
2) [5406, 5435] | 0.00 mag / 65.4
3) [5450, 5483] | -0.01 mag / 65.9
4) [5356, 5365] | -0.04 mag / 68.1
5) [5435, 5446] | 0.02 mag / 64.6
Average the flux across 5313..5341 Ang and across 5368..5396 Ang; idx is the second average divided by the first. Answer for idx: 0.99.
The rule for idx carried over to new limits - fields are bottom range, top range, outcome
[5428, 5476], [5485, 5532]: 1.00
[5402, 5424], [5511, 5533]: 1.00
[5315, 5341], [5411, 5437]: 1.01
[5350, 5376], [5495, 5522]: 0.99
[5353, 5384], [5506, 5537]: 0.99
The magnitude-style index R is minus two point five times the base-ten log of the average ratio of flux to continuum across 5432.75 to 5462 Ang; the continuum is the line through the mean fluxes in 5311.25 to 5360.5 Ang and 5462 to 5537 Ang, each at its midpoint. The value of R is 0.01 mag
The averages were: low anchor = 66.8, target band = 65.2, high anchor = 65.7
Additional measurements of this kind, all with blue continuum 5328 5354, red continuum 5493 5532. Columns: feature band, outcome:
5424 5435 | 0.01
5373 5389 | 0.01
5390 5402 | 0.04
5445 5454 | 0.00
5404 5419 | 0.02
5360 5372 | 0.03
